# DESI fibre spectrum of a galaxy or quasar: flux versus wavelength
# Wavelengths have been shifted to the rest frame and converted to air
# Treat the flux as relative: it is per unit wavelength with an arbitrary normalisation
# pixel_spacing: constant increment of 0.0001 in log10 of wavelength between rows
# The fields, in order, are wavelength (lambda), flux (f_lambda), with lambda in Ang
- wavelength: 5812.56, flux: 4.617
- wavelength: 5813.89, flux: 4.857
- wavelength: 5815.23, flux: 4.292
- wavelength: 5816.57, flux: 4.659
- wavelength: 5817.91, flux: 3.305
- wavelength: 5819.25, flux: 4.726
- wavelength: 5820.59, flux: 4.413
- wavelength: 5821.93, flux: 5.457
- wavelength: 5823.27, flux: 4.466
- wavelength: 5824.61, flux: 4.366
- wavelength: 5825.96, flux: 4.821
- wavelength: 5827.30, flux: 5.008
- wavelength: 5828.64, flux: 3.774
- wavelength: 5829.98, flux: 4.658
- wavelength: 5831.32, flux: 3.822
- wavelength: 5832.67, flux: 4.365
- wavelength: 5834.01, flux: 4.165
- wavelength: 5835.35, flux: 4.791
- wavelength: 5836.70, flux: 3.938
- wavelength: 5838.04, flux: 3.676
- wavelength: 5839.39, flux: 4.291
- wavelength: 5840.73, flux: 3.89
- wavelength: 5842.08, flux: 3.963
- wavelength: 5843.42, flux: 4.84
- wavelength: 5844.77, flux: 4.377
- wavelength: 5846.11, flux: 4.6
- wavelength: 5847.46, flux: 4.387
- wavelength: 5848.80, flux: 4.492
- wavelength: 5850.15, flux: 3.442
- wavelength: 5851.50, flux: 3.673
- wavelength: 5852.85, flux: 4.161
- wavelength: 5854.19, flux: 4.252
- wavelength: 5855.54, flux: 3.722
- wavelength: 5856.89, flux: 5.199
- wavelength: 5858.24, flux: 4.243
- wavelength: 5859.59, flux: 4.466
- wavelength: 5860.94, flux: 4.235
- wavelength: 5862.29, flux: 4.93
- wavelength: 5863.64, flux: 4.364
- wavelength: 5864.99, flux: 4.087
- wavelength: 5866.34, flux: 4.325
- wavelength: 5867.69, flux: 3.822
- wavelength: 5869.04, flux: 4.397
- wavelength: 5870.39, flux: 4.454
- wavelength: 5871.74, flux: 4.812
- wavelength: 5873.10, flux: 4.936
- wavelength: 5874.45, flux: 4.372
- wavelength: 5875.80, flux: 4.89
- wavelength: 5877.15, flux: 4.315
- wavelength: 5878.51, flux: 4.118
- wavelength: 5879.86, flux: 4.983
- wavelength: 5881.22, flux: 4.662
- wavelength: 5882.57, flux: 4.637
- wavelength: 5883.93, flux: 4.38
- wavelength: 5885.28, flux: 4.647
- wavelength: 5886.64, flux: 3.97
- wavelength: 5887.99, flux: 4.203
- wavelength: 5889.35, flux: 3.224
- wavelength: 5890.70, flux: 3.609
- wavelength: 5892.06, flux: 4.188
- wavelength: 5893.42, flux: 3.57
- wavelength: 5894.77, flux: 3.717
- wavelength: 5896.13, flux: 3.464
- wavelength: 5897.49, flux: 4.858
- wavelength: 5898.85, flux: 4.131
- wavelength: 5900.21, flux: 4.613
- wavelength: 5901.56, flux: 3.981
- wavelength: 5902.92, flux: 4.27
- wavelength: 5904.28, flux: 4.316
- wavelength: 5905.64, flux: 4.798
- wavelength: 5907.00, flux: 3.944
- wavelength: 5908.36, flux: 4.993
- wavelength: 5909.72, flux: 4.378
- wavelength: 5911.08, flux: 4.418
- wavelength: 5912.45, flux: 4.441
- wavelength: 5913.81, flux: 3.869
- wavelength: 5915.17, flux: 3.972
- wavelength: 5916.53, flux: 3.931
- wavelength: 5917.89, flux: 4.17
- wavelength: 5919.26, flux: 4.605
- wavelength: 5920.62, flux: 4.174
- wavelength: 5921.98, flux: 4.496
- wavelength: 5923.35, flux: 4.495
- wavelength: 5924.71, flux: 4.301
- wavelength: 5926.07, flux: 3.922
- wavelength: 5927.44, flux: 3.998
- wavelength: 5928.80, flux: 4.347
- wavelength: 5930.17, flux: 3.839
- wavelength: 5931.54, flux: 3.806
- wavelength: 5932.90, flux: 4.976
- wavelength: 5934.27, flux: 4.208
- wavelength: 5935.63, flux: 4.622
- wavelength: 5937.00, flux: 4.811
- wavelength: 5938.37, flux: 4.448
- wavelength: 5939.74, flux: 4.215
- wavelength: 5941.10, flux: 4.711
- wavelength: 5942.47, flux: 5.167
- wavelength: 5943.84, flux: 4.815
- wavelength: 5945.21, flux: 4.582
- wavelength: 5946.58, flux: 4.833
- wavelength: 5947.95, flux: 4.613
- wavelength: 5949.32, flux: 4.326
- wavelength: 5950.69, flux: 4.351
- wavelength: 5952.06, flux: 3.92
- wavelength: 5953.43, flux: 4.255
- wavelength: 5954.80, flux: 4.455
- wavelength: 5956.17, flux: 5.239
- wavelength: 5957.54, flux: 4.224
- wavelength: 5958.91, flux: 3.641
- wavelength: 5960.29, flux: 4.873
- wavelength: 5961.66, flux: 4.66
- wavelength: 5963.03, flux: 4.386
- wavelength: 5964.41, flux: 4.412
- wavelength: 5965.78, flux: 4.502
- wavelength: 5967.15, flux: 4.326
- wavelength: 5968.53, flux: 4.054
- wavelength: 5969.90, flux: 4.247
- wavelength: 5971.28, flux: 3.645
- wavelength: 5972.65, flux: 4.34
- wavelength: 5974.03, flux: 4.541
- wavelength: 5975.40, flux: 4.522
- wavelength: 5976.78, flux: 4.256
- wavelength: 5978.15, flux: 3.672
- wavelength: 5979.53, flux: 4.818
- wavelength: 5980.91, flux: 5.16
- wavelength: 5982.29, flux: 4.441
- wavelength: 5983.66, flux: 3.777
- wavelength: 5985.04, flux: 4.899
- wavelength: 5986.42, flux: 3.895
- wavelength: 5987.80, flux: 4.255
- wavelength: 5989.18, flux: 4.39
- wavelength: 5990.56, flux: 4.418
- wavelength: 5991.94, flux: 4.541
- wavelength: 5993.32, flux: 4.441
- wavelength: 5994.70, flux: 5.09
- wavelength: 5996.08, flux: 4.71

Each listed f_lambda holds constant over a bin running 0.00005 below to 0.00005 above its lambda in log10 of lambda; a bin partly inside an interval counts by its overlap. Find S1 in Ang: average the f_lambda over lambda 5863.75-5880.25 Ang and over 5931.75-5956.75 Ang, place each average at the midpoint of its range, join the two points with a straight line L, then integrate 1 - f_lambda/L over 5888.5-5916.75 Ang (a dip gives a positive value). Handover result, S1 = 2.3 Ang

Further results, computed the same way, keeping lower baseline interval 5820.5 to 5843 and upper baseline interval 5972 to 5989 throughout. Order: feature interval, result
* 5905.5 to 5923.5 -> 0.2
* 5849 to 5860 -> 0.5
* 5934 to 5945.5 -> -0.7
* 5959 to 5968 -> -0.2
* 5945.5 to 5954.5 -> 0.0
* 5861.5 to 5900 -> 0.6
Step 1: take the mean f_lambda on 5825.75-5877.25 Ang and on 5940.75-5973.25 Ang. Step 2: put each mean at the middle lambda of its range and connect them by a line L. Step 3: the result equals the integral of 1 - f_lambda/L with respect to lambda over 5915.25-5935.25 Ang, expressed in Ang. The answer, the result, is 0.8 Ang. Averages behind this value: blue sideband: 4.33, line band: 4.23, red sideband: 4.44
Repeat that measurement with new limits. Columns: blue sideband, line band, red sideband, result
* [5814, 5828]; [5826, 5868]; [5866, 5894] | 1.7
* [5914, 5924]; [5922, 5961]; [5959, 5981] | -1.2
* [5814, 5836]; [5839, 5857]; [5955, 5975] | 1.0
